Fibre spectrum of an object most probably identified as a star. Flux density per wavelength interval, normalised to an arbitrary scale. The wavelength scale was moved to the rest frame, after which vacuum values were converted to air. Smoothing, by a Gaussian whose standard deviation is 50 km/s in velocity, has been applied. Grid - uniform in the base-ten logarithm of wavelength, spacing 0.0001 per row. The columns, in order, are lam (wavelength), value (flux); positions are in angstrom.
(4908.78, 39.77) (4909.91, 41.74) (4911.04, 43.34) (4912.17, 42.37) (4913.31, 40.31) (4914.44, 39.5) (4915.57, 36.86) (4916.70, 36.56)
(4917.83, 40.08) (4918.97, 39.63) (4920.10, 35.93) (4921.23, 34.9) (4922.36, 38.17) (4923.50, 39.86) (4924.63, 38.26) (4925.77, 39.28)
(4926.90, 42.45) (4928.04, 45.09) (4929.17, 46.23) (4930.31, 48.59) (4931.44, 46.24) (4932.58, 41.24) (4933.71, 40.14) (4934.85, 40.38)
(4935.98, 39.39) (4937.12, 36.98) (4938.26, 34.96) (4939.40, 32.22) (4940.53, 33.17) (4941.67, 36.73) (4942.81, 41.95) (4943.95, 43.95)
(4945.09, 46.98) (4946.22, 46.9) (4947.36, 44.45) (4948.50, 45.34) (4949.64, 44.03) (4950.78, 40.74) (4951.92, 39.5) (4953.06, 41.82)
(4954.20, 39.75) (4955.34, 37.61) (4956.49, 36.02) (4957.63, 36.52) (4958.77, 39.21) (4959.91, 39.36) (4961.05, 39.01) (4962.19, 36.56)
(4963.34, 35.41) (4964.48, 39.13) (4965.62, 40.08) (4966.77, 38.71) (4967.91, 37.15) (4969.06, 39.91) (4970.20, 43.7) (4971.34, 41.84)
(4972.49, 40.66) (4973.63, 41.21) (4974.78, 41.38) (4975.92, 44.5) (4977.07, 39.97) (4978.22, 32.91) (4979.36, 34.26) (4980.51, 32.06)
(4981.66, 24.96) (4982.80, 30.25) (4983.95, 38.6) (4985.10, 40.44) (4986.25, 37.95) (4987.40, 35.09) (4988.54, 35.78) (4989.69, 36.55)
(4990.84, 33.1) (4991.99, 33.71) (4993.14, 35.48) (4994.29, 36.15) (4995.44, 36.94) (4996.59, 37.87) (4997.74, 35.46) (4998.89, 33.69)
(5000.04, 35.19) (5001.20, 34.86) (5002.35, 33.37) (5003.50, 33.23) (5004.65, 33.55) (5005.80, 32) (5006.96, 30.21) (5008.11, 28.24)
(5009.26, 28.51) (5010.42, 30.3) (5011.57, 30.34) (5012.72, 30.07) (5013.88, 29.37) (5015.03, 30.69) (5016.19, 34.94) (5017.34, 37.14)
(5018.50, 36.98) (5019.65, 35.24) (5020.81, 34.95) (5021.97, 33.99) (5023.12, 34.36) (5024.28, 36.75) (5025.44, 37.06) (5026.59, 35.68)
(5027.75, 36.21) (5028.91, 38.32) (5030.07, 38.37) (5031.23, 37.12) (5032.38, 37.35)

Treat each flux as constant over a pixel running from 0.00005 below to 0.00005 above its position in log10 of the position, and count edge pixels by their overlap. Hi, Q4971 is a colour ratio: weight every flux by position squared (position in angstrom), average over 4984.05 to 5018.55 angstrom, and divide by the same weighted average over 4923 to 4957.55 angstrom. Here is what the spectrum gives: 0.85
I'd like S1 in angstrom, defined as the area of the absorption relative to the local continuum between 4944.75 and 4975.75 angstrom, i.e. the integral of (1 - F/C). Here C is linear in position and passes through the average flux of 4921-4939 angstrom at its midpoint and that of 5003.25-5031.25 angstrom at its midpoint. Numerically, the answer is -1.7 angstrom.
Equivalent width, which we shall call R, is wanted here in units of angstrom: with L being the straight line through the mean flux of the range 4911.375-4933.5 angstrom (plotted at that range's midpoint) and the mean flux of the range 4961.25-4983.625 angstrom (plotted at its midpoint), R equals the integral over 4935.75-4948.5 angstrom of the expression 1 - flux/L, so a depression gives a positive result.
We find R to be -0.2 angstrom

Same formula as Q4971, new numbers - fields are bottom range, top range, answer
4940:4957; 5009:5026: 0.83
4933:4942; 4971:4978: 1.13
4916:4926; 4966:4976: 1.10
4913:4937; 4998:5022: 0.84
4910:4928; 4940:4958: 1.05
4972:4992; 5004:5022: 0.90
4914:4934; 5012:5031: 0.90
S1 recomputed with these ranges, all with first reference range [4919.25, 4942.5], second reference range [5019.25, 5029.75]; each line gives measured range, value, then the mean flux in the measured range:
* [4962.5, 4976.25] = -0.8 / 40.2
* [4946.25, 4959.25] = -0.7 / 40.7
